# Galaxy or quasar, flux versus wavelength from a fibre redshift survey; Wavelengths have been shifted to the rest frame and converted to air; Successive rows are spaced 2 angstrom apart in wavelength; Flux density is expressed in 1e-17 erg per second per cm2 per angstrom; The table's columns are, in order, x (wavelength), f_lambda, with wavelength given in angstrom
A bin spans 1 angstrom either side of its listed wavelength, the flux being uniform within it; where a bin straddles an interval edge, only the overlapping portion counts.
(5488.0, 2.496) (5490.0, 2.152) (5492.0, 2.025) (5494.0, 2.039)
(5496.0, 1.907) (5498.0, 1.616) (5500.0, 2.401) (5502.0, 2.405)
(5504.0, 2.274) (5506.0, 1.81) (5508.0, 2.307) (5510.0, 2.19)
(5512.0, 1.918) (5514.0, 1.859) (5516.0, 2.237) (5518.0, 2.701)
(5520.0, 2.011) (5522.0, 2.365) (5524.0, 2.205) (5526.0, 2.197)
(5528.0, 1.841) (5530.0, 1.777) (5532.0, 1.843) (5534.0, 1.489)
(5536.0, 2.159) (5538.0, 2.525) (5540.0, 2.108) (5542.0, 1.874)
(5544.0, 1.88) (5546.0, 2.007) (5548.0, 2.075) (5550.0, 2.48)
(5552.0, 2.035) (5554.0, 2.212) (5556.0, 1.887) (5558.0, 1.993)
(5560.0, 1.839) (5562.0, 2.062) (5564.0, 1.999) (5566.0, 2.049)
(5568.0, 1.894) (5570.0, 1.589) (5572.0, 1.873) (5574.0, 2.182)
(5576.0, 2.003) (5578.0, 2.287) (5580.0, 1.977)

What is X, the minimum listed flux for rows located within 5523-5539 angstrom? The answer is 1.489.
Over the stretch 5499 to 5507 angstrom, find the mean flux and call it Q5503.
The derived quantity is 2.22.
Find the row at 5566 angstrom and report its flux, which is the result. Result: 2.049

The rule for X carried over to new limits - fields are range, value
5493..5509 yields 1.616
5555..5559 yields 1.887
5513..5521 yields 1.859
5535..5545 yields 1.874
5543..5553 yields 1.88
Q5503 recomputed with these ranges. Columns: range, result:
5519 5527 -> 2.19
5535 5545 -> 2.11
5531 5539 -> 2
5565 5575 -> 1.92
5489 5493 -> 2.09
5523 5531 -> 2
